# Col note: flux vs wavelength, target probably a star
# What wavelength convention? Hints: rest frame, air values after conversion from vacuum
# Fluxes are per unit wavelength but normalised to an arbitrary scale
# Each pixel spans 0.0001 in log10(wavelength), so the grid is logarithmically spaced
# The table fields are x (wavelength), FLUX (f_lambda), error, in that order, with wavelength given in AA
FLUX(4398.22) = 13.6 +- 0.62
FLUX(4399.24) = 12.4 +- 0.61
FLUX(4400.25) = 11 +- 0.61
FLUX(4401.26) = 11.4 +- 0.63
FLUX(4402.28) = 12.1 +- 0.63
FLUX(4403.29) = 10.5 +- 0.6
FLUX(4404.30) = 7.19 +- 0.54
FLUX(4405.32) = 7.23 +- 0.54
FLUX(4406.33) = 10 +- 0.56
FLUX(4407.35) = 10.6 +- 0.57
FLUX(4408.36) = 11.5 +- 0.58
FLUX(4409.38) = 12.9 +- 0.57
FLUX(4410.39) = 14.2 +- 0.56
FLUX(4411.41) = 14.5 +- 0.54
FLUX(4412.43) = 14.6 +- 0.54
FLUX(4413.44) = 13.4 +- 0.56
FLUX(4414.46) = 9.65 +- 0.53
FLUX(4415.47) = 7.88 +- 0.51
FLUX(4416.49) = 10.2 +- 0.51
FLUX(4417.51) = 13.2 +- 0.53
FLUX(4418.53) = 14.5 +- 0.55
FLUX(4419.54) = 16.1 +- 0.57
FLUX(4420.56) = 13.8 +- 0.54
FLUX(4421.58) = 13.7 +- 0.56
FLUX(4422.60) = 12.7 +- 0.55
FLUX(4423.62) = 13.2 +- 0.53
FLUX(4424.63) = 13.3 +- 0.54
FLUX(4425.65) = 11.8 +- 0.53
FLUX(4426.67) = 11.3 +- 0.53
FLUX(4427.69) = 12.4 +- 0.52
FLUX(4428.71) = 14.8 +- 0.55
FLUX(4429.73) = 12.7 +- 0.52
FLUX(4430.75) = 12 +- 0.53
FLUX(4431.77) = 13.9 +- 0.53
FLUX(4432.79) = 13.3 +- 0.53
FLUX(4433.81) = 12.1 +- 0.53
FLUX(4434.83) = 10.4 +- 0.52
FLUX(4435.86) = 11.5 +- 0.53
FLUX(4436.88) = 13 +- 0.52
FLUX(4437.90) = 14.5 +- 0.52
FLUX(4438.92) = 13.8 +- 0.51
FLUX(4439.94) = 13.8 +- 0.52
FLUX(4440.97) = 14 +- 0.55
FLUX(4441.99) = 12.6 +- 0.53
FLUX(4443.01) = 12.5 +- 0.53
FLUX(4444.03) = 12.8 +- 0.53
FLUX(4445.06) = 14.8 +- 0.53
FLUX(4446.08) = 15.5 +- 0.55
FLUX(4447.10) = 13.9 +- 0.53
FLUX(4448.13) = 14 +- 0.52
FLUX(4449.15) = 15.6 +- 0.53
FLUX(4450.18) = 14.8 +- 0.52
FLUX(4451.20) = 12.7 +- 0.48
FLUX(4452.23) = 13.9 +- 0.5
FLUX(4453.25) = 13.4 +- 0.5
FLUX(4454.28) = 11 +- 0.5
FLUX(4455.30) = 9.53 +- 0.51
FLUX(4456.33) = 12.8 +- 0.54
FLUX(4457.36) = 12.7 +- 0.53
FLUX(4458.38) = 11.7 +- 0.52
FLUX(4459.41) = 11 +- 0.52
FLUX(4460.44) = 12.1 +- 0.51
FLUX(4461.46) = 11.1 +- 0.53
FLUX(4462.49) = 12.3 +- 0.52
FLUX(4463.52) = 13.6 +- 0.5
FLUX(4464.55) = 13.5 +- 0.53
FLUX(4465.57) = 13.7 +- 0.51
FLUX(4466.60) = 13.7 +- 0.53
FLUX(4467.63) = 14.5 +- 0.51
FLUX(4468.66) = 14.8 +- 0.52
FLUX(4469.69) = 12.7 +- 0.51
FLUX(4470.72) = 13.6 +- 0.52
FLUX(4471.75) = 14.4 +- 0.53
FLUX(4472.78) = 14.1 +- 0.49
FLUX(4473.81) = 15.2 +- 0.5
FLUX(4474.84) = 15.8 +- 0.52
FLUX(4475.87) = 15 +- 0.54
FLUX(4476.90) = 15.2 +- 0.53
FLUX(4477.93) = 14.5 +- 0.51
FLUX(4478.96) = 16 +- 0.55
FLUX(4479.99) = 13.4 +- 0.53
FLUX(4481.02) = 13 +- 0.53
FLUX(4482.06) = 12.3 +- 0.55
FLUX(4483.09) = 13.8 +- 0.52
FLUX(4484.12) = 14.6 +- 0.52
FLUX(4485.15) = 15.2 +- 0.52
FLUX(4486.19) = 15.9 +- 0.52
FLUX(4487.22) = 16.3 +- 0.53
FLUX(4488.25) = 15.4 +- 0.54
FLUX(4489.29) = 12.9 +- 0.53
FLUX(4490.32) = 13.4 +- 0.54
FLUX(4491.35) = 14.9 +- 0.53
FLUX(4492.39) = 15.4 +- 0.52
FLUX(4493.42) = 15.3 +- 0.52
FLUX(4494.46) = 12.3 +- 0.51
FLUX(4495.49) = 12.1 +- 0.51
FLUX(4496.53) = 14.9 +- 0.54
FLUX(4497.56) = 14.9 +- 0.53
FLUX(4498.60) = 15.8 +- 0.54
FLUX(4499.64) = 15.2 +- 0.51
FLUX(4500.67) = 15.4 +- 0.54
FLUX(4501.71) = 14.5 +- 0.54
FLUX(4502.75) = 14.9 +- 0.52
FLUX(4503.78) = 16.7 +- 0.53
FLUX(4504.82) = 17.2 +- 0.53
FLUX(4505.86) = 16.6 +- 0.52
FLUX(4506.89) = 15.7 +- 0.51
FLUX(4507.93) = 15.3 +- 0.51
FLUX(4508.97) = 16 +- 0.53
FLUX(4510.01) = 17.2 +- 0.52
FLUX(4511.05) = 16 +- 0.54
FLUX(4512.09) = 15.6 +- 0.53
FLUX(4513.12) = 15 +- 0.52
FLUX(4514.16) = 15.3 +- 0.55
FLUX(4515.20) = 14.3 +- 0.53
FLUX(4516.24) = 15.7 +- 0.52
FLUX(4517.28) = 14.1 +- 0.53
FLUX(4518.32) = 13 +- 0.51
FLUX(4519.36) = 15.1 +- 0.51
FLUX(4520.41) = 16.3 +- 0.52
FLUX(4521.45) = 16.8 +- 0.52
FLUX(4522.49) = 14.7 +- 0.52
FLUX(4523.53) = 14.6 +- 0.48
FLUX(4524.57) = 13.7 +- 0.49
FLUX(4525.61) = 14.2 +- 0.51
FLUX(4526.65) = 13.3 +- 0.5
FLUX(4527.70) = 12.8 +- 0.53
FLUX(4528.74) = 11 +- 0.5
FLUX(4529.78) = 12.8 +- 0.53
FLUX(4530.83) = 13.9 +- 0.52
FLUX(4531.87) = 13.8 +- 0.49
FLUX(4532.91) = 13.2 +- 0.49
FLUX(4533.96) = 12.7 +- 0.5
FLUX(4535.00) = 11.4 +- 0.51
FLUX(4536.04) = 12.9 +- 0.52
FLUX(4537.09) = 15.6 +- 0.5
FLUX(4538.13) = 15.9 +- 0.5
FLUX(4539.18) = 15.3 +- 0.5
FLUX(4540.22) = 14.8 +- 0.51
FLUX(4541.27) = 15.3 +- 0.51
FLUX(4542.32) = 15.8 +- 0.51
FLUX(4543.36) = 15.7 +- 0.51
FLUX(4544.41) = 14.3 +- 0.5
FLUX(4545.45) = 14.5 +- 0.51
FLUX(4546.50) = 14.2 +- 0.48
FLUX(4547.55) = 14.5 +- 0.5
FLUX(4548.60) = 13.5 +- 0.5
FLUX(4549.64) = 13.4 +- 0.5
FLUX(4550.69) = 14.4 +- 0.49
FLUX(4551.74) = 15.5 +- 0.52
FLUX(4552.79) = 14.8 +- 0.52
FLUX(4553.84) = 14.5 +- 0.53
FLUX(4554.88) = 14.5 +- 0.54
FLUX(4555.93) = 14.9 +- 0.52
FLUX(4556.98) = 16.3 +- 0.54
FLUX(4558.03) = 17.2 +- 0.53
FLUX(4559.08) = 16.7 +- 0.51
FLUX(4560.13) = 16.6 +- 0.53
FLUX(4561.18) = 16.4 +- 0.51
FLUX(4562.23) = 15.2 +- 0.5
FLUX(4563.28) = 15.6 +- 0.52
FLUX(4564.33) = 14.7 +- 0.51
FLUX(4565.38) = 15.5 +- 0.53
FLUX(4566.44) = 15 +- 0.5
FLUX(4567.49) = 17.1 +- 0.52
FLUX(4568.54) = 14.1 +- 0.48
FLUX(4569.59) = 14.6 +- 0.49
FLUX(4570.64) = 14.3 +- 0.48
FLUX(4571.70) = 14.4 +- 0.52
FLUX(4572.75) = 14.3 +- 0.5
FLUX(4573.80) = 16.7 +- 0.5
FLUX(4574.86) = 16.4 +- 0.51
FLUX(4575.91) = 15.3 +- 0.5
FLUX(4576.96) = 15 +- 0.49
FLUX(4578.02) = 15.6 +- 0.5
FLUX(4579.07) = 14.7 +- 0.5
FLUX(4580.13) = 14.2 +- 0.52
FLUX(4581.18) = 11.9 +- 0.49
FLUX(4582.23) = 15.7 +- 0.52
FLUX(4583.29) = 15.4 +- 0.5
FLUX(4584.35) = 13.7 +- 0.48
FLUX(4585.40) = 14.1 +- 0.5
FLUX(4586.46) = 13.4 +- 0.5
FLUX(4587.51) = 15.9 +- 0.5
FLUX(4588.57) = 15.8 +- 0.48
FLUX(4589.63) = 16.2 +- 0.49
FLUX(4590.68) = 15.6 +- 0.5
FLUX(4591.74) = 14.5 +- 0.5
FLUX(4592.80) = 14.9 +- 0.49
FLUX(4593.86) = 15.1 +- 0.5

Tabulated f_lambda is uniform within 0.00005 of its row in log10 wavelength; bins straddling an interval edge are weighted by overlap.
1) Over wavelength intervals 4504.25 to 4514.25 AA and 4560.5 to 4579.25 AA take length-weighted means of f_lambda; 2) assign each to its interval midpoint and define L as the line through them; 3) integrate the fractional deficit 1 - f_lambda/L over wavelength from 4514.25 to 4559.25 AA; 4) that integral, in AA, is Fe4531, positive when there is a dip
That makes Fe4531 3.5 AA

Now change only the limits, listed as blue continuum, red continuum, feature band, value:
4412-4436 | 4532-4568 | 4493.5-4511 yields -1.57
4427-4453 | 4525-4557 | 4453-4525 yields -3.07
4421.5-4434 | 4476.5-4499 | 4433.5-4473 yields 1.11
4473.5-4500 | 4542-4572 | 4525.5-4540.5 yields 1.39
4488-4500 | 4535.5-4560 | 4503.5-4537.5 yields 0.12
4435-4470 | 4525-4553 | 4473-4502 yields -2.32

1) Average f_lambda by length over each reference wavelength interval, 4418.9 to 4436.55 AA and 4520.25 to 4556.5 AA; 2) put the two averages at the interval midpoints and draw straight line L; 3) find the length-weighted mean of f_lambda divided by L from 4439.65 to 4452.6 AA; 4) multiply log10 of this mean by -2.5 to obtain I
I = -0.063 mag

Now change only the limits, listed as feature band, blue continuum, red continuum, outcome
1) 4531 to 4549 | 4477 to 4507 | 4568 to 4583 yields 0.04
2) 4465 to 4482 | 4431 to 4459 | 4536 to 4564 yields -0.05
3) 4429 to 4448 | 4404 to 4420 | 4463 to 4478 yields -0.02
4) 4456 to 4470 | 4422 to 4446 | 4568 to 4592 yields 0.04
